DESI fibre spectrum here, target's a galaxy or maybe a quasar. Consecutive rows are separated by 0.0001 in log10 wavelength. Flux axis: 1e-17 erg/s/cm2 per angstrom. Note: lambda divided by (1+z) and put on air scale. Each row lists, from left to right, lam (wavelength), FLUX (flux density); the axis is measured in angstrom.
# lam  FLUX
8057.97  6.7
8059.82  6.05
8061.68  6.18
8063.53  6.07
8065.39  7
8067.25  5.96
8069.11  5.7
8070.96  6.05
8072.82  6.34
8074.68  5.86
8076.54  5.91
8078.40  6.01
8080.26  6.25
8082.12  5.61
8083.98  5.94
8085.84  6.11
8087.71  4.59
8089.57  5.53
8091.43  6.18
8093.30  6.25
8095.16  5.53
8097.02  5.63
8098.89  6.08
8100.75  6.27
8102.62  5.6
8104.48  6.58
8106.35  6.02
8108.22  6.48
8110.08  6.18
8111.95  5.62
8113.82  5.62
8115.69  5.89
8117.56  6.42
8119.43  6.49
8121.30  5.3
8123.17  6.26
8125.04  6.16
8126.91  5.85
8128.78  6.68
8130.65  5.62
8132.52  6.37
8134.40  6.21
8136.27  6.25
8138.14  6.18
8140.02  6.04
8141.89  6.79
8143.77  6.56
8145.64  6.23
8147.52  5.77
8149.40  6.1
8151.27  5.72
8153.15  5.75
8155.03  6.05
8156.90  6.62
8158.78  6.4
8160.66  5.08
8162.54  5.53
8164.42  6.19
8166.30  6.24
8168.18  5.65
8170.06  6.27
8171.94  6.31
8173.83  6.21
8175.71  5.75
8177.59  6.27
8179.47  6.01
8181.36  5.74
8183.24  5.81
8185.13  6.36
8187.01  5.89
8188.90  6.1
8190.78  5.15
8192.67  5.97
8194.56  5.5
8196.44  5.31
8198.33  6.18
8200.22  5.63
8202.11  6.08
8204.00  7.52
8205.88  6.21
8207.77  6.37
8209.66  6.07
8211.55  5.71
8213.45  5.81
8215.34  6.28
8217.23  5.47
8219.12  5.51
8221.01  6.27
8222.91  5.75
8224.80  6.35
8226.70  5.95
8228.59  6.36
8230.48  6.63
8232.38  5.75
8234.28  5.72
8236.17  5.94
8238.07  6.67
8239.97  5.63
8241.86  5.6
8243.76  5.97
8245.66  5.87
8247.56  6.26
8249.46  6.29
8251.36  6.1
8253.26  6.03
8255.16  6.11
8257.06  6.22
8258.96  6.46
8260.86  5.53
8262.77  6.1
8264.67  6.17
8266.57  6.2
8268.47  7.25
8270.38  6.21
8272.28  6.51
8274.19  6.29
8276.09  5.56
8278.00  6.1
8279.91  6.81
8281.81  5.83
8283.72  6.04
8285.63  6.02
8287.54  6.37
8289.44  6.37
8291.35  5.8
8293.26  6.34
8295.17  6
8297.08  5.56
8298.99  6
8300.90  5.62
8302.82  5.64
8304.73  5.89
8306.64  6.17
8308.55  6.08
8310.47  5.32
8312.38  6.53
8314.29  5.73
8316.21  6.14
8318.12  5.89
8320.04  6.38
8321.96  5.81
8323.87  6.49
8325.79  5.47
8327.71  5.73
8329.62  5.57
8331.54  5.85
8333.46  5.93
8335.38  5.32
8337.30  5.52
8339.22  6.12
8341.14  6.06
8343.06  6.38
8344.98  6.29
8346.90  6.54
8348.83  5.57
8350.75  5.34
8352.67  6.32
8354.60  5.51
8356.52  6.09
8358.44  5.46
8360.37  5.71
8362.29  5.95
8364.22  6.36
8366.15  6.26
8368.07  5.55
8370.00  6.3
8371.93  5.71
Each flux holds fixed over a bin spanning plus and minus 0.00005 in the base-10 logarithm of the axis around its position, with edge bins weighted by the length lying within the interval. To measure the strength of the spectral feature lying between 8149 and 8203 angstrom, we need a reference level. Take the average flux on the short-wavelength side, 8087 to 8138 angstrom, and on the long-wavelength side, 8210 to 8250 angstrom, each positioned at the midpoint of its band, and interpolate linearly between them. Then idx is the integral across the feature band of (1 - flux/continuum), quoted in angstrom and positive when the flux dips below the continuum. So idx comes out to 0.6 angstrom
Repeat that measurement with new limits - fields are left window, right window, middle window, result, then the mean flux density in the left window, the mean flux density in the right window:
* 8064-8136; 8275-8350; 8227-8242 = -0.19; 6.01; 5.97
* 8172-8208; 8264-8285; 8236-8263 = 0.59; 6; 6.27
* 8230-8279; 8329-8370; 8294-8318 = 0.42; 6.12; 5.9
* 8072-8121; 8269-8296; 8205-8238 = 0.42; 5.95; 6.18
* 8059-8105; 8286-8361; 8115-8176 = -1.42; 5.97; 5.92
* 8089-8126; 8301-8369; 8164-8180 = -0.32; 6.01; 5.91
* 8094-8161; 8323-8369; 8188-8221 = 0.37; 6.08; 5.89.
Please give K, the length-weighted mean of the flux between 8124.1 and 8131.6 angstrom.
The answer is 6.08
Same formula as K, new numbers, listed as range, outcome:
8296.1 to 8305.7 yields 5.74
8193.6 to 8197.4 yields 5.41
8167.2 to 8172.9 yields 6.07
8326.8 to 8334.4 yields 5.77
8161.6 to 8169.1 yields 5.9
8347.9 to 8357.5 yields 5.77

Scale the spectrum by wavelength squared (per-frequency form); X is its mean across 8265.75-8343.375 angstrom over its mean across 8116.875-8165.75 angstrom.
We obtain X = 1.03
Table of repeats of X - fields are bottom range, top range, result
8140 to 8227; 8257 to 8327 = 1.04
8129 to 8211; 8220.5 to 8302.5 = 1.03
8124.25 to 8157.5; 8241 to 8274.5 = 1.03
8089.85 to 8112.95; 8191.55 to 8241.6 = 1.03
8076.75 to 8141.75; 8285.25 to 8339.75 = 1.04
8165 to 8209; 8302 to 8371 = 1.02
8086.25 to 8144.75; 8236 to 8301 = 1.05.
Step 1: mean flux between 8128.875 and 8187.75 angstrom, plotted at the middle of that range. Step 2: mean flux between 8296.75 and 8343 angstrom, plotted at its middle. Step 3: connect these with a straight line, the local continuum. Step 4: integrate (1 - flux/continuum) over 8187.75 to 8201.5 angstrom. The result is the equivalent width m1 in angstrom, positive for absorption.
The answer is 0.7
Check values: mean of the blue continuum 6.07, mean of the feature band 5.7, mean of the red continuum 5.88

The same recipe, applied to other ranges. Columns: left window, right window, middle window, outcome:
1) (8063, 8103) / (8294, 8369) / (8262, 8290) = -1.6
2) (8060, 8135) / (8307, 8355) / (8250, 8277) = -1.1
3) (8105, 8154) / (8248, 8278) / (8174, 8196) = 1.0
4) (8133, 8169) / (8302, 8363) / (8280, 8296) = -0.5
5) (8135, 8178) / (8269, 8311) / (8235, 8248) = 0.2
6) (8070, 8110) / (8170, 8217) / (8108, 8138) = -0.6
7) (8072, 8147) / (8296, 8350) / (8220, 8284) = -1.9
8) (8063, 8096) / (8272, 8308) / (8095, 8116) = -0.1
